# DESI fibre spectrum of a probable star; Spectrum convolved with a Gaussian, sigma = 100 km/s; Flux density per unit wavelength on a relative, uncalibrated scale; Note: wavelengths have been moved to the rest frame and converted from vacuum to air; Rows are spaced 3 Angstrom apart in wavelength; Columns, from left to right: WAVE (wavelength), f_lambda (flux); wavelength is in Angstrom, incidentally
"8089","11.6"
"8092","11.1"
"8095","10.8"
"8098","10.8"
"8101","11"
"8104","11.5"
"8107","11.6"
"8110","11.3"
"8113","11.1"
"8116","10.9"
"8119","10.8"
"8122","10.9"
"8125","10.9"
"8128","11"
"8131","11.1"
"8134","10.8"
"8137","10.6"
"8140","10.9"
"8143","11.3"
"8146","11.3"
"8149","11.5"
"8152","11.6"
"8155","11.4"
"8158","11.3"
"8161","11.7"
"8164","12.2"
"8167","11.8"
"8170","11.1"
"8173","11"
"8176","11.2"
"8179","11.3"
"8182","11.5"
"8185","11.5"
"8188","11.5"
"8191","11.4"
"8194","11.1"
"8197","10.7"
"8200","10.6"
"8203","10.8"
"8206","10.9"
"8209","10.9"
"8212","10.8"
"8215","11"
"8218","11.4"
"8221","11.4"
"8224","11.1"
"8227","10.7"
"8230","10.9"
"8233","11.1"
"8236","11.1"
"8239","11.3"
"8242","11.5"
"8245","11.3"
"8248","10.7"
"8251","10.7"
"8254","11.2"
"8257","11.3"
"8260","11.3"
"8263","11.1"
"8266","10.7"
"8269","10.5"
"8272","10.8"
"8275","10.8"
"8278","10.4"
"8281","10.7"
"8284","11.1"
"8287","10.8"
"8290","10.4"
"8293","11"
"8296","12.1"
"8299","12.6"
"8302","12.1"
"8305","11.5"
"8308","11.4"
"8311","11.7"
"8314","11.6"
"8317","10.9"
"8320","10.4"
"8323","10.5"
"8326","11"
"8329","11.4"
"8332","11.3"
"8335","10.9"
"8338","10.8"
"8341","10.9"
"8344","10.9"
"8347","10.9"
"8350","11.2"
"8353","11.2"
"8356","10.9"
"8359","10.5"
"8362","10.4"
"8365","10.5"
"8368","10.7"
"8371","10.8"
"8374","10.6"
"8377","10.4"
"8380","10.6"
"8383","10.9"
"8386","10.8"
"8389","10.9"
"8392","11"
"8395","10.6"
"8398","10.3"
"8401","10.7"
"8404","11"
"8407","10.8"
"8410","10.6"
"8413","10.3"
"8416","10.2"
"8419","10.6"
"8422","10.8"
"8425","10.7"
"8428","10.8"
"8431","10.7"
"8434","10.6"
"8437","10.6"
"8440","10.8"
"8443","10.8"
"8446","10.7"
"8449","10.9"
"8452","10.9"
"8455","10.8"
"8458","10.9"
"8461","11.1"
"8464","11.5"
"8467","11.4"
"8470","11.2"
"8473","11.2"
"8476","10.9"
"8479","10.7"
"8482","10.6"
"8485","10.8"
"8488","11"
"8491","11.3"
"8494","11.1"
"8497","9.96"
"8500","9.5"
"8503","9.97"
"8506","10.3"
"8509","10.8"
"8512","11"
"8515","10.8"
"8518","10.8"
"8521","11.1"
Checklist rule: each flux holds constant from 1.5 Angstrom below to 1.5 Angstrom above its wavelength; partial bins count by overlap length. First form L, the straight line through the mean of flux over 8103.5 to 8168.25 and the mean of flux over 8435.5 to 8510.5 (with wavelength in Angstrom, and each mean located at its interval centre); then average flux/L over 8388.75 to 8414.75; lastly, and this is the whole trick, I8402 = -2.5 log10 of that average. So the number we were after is 0.02 mag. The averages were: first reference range 11.2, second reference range 10.8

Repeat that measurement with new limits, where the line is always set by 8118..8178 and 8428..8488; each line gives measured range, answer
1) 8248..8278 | 0.02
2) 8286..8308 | -0.04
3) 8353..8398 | 0.03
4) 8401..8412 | 0.02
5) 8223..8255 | 0.01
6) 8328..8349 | 0.00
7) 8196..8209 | 0.04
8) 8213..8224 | -0.01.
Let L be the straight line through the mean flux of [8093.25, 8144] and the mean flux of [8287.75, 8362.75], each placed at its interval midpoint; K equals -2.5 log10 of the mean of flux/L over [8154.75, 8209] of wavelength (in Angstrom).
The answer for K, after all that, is -0.02 mag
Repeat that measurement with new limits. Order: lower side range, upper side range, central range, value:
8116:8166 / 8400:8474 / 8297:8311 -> -0.08 mag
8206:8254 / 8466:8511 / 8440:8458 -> -0.01 mag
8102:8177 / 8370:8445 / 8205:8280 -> 0.00 mag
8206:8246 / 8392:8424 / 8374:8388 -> 0.00 mag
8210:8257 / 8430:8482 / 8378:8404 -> 0.02 mag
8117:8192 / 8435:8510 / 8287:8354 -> -0.02 mag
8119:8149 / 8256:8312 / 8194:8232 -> 0.01 mag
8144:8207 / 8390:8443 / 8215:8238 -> 0.01 mag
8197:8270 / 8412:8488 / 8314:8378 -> 0.01 mag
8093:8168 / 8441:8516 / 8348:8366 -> 0.01 mag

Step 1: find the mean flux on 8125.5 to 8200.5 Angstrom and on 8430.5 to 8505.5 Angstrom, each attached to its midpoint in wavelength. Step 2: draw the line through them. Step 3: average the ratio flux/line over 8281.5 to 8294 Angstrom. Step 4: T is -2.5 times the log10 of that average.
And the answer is 0.03 mag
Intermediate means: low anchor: 11.3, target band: 10.8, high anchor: 10.8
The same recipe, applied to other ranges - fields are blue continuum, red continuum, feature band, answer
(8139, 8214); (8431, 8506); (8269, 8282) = 0.04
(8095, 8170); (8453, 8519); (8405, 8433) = 0.03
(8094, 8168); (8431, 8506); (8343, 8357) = -0.01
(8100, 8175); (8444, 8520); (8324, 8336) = -0.01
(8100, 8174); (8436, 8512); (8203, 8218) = 0.02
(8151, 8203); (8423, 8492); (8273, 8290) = 0.04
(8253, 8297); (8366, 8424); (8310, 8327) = -0.02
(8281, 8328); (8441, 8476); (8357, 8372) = 0.06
